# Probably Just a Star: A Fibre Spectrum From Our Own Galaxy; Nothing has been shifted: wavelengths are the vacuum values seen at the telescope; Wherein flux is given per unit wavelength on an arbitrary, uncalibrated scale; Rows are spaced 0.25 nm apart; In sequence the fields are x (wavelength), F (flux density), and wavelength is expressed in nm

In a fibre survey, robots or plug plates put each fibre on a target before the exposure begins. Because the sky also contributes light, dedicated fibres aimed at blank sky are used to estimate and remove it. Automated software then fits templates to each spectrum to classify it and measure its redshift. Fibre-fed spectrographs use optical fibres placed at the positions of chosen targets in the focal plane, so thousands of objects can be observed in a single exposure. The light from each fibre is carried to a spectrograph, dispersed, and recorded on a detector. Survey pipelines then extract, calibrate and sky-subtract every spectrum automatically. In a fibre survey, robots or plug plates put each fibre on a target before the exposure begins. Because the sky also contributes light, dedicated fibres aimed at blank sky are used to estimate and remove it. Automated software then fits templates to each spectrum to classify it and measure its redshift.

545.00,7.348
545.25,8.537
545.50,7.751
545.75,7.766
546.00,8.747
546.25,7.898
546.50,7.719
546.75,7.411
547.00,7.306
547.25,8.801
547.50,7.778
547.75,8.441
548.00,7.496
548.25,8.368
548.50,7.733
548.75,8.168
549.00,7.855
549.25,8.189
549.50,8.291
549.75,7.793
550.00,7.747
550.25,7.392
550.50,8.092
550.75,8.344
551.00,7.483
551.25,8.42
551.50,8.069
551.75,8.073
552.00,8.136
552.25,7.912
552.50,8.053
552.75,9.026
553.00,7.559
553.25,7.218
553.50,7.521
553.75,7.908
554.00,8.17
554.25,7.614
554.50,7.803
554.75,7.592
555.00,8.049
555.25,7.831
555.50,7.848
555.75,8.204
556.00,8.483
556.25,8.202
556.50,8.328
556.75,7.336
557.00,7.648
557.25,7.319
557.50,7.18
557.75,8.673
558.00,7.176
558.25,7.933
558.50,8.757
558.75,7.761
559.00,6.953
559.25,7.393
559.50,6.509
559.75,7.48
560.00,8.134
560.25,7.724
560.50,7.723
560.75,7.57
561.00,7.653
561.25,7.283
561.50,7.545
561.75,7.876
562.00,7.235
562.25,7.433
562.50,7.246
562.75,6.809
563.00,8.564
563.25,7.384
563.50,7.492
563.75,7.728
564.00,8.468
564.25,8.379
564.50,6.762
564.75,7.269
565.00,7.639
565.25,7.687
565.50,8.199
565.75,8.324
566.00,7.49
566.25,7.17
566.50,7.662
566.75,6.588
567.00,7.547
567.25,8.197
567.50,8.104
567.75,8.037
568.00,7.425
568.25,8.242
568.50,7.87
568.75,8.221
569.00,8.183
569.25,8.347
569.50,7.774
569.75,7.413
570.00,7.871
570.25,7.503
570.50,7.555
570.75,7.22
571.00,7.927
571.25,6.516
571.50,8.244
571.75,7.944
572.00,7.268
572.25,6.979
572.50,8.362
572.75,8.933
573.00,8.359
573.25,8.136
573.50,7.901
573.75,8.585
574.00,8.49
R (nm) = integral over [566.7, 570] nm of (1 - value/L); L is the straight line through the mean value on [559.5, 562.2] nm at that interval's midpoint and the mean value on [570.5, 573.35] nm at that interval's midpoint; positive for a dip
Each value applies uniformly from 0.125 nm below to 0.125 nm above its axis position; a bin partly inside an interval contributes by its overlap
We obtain -0.065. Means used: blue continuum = 7.57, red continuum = 7.79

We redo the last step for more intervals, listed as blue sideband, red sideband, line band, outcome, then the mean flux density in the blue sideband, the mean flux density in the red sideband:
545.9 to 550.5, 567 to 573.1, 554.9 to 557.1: -0.02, 7.95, 7.85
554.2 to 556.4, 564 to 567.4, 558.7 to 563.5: 0.19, 7.97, 7.64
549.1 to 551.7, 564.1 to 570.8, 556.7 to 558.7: 0.03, 7.98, 7.74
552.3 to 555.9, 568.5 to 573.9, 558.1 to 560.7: 0.08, 7.89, 7.87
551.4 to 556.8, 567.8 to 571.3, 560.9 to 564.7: 0.13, 7.96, 7.75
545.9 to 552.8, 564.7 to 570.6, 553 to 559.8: 0.16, 8.01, 7.77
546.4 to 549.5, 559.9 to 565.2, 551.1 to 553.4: -0.05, 7.95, 7.61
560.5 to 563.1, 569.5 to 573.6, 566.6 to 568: 0.00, 7.52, 7.76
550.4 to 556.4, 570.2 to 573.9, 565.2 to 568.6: 0.05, 7.98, 7.84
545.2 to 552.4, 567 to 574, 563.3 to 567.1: 0.14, 7.98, 7.9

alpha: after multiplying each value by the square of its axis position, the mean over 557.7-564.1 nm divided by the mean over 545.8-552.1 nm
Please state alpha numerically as 1.0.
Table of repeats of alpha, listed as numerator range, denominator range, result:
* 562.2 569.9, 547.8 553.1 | 1.02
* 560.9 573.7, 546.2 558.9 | 1.03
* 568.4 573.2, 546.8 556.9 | 1.05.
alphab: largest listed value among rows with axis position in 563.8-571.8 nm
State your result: 8.468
